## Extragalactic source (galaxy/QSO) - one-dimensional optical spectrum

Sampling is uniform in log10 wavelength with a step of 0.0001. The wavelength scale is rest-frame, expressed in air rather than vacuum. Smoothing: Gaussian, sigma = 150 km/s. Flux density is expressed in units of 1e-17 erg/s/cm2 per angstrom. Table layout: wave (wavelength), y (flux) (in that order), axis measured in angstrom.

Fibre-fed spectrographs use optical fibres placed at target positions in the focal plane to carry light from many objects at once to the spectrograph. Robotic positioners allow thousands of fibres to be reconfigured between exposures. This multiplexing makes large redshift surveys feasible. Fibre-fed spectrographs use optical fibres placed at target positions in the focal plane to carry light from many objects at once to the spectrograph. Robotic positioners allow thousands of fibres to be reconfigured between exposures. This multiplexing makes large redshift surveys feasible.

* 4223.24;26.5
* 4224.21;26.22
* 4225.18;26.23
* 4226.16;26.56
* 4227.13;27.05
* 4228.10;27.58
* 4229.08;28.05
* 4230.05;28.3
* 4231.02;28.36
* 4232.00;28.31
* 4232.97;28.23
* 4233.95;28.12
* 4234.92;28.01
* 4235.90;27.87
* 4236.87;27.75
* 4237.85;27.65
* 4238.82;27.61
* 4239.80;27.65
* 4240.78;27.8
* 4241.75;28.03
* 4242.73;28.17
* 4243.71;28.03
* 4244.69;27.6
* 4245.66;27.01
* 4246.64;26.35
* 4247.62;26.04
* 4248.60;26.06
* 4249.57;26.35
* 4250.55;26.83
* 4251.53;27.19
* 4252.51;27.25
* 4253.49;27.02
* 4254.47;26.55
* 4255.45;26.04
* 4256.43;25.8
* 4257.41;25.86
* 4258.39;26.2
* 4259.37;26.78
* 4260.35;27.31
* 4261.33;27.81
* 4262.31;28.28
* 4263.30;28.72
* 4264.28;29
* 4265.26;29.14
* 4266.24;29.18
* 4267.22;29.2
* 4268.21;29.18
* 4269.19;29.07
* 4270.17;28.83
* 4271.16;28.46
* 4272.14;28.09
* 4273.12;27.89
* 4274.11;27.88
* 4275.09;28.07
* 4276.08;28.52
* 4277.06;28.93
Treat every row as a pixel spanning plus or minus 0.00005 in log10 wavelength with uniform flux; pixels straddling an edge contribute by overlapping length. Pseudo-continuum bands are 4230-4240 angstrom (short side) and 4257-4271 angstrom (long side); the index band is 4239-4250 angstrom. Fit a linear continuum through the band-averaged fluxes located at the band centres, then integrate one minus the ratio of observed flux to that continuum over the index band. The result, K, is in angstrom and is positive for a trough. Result 0.3 angstrom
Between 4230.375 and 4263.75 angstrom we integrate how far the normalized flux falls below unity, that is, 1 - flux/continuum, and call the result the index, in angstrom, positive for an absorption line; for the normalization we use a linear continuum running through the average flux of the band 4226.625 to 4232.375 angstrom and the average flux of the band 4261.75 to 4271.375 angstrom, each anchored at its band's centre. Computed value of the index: 1.3 angstrom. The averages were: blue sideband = 27.9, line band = 27.3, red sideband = 28.9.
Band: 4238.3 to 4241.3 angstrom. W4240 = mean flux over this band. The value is 27.7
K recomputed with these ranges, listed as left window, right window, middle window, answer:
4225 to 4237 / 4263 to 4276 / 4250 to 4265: 0.66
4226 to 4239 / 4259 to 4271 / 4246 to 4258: 0.78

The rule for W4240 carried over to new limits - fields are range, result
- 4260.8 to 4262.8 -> 28.1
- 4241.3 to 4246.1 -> 27.8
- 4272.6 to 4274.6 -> 27.9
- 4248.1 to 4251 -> 26.5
